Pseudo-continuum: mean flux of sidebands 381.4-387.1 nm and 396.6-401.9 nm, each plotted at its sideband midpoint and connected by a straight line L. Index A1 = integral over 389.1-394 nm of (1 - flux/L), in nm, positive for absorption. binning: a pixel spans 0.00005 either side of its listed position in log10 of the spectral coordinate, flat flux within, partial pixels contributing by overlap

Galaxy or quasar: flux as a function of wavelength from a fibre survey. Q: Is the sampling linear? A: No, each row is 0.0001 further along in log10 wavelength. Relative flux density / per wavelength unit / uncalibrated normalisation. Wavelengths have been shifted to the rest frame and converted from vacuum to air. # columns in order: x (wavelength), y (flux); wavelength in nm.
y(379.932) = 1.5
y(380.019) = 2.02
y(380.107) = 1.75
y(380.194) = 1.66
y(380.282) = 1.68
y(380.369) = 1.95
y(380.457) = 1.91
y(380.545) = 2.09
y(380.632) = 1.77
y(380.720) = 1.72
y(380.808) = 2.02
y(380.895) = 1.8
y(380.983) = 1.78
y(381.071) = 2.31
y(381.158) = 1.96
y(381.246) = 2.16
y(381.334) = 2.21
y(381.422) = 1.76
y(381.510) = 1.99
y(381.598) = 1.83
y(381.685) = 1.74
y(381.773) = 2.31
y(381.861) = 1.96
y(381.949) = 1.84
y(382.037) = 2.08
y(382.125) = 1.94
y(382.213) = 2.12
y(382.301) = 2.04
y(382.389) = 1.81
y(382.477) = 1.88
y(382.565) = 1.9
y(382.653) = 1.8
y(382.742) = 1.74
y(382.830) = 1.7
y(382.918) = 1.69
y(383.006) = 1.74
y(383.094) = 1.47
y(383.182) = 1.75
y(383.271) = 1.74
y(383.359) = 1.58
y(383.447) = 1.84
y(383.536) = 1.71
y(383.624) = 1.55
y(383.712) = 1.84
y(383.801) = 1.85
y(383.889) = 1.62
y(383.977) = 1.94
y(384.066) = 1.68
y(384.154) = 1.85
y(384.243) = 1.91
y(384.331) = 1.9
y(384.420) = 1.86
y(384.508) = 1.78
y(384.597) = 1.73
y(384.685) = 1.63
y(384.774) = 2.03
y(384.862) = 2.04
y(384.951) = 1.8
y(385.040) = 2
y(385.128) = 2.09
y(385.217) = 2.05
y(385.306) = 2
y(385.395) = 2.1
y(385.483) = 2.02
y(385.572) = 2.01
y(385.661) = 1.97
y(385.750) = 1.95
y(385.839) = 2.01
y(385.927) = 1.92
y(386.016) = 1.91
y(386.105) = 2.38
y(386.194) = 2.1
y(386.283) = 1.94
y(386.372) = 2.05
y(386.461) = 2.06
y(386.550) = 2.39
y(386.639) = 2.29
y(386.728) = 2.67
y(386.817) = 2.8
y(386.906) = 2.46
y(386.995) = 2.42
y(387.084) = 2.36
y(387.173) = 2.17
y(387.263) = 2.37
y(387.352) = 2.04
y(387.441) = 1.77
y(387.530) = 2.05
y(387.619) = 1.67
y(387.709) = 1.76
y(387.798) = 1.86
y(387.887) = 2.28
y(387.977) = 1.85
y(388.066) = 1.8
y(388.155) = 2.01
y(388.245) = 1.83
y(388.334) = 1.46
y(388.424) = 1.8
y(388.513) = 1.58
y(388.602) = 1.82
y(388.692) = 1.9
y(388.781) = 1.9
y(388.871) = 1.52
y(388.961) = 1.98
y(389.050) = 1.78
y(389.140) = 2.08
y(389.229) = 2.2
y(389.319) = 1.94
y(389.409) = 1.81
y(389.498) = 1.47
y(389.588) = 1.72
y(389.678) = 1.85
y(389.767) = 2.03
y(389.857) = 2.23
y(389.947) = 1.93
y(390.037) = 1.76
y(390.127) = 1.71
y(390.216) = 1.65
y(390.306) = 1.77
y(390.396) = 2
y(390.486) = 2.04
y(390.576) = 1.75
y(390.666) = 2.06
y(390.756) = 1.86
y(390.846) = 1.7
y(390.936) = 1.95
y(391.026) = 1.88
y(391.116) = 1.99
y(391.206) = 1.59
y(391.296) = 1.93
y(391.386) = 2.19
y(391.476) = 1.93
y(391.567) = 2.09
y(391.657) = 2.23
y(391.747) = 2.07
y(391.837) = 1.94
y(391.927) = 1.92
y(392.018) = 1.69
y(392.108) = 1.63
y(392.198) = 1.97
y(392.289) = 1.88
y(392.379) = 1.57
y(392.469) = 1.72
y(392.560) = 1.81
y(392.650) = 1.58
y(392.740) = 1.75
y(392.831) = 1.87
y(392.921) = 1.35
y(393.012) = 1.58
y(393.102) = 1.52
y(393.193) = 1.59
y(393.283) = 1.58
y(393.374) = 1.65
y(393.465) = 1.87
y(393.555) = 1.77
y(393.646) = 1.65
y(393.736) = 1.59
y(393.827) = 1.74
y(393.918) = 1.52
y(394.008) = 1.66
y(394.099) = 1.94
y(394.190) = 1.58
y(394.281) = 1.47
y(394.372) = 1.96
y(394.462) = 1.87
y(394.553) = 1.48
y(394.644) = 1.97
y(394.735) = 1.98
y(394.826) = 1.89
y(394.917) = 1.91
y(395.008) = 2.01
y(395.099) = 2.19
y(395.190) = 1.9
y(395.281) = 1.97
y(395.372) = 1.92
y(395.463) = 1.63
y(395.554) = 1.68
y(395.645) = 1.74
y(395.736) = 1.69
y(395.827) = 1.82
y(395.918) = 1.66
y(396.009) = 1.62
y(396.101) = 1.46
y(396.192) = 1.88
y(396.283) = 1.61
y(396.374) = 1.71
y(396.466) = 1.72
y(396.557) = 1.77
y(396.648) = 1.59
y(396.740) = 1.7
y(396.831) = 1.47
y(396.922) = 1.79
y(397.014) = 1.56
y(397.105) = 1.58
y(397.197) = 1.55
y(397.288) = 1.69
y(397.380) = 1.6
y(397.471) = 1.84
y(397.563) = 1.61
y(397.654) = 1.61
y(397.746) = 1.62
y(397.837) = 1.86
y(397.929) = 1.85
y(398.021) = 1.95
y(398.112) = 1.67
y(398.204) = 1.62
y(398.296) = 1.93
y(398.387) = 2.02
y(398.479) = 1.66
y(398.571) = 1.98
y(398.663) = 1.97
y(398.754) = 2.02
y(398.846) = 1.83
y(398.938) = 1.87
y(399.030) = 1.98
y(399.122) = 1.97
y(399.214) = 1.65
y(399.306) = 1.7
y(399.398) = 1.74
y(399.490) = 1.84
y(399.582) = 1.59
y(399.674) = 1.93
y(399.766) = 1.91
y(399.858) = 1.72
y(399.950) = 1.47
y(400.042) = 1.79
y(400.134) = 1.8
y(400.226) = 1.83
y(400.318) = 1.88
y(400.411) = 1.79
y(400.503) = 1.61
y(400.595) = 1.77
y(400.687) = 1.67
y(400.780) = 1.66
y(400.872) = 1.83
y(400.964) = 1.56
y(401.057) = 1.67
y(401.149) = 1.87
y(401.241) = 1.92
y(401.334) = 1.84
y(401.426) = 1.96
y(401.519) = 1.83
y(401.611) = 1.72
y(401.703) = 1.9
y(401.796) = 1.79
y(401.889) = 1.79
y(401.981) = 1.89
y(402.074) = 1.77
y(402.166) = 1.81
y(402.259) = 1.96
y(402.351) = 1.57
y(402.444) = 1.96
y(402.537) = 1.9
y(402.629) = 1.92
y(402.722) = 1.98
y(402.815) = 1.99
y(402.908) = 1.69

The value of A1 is 0.12 nm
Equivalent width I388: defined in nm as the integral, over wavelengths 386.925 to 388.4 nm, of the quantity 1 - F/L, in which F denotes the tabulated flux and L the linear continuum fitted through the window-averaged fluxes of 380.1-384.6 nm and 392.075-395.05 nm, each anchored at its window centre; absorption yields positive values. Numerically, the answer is -0.16 nm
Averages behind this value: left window 1.85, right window 1.72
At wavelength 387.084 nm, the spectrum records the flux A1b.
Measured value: 2.36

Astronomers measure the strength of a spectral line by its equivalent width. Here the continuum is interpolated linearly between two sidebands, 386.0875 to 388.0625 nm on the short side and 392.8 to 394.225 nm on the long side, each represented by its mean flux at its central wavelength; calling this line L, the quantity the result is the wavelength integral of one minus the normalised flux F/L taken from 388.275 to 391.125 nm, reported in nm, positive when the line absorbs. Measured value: 0.15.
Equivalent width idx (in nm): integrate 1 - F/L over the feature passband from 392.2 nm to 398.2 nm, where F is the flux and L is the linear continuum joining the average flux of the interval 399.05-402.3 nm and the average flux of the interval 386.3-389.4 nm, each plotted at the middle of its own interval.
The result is 0.52 nm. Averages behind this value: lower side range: 2.02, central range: 1.72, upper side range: 1.78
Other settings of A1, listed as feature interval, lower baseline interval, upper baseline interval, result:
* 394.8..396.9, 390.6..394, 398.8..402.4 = 0.030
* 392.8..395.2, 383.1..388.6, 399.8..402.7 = 0.166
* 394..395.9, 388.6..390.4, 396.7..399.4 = -0.027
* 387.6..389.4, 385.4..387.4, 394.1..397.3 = 0.205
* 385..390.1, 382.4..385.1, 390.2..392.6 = -0.465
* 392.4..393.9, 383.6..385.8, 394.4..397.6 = 0.103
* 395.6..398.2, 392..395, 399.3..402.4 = 0.090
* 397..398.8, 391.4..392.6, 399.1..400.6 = 0.029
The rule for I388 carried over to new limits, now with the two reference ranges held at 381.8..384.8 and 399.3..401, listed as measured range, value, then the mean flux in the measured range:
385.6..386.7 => -0.177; 2.09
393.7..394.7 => 0.032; 1.71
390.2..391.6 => -0.096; 1.9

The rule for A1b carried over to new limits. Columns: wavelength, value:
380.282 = 1.68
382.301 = 2.04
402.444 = 1.96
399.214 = 1.65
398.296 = 1.93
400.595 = 1.77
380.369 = 1.95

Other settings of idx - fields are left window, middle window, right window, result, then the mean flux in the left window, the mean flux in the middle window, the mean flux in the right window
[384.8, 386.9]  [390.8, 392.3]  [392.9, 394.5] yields -0.108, 2.12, 1.92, 1.66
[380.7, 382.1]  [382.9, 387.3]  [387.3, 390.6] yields -0.161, 1.97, 1.98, 1.86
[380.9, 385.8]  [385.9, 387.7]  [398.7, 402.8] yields -0.306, 1.88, 2.18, 1.81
